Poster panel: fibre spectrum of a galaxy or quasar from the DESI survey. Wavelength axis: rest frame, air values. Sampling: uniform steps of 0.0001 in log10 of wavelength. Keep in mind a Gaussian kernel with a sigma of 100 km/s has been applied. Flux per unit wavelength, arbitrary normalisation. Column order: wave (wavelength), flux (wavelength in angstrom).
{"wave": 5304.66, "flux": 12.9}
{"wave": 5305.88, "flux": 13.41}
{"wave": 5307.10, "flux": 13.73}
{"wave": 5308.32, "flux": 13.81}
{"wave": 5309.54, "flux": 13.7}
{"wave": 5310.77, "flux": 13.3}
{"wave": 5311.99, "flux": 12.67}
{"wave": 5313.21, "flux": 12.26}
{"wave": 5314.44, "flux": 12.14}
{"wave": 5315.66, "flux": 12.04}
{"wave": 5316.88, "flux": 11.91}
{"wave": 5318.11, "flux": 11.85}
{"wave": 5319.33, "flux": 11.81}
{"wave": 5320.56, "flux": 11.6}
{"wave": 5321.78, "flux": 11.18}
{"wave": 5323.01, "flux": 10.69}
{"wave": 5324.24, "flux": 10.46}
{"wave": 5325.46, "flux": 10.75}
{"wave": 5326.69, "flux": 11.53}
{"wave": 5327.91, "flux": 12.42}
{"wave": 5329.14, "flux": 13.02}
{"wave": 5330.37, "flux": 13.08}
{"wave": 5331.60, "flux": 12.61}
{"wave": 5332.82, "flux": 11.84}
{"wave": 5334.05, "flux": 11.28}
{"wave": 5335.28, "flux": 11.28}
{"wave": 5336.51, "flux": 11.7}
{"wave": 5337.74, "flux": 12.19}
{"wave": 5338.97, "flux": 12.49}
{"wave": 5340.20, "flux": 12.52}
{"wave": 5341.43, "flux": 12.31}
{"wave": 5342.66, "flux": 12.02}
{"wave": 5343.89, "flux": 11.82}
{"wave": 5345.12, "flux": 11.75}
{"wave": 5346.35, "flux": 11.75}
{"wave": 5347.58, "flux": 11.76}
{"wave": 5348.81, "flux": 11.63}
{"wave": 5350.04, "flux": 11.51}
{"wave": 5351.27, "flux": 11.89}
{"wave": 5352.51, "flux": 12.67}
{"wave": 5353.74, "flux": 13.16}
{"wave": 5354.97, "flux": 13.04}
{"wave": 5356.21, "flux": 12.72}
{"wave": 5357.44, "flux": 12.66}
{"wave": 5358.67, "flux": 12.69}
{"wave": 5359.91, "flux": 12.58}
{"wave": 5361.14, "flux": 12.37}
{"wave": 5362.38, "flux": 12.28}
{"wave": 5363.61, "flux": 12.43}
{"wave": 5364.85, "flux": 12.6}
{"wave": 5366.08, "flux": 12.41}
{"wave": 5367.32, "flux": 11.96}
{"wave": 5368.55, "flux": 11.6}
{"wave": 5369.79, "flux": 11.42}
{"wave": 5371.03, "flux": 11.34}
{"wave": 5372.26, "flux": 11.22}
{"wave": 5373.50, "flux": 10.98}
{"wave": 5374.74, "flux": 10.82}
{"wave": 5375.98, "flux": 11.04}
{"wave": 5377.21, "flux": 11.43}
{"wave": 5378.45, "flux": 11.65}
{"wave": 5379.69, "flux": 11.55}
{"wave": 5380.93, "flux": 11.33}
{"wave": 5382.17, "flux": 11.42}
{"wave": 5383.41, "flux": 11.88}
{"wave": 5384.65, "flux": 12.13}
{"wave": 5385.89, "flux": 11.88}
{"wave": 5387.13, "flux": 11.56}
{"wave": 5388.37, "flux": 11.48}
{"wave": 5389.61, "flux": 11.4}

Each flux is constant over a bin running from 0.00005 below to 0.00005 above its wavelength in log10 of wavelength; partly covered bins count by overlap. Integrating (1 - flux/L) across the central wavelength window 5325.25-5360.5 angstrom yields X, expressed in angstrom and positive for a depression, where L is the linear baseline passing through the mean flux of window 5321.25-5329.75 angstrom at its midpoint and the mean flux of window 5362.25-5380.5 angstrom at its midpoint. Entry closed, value -2.05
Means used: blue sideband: 11.4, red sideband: 11.6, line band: 12.2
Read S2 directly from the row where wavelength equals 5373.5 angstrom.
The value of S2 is 10.98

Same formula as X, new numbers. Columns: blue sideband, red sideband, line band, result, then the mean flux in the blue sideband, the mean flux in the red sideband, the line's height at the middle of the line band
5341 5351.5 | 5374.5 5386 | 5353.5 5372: -1.00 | 11.8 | 11.5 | 11.7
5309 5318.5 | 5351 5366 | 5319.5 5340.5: 1.23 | 12.5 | 12.6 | 12.5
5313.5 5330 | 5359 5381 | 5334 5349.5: -0.27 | 11.7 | 11.7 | 11.7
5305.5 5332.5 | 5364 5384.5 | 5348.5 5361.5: -0.73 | 12.3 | 11.6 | 11.8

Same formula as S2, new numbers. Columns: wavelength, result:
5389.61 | 11.4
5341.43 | 12.31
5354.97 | 13.04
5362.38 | 12.28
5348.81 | 11.63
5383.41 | 11.88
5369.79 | 11.42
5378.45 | 11.65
